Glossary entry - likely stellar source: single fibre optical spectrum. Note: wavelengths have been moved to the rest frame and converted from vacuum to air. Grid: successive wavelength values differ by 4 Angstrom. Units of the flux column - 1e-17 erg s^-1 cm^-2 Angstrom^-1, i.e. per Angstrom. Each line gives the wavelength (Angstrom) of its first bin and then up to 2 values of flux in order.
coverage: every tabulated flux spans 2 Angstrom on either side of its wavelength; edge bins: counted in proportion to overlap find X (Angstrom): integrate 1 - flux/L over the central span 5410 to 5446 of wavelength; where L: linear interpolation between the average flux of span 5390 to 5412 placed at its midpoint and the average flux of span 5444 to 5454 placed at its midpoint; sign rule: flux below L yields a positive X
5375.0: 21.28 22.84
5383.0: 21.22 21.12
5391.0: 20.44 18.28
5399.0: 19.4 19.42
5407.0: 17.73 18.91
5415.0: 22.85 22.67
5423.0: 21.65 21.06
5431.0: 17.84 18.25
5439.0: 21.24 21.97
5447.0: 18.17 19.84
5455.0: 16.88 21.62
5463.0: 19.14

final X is -3.1 Angstrom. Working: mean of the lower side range 19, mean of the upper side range 19.1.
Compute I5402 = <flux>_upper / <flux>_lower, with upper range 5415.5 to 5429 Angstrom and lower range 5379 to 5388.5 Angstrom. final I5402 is 1.0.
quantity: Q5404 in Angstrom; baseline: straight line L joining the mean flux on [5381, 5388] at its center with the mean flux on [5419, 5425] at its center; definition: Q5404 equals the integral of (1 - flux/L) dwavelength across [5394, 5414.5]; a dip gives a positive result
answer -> 2.41 Angstrom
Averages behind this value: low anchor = 21.2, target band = 19.1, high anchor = 22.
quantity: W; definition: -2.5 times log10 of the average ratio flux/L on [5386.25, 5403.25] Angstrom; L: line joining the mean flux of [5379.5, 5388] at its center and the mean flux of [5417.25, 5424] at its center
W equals 0.11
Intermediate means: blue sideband 21.5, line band 19.7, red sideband 22.2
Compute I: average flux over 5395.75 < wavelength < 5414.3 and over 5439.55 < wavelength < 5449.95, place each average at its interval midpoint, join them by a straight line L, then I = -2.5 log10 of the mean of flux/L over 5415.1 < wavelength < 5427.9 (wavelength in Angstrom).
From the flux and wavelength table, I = -0.128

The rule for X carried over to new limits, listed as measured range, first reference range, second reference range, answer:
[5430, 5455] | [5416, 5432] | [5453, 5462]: 0.8 Angstrom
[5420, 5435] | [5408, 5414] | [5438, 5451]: -0.2 Angstrom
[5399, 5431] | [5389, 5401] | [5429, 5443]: -1.5 Angstrom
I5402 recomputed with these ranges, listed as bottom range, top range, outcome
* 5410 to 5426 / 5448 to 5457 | 0.85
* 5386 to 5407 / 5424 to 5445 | 1.03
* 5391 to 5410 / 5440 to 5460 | 1.04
